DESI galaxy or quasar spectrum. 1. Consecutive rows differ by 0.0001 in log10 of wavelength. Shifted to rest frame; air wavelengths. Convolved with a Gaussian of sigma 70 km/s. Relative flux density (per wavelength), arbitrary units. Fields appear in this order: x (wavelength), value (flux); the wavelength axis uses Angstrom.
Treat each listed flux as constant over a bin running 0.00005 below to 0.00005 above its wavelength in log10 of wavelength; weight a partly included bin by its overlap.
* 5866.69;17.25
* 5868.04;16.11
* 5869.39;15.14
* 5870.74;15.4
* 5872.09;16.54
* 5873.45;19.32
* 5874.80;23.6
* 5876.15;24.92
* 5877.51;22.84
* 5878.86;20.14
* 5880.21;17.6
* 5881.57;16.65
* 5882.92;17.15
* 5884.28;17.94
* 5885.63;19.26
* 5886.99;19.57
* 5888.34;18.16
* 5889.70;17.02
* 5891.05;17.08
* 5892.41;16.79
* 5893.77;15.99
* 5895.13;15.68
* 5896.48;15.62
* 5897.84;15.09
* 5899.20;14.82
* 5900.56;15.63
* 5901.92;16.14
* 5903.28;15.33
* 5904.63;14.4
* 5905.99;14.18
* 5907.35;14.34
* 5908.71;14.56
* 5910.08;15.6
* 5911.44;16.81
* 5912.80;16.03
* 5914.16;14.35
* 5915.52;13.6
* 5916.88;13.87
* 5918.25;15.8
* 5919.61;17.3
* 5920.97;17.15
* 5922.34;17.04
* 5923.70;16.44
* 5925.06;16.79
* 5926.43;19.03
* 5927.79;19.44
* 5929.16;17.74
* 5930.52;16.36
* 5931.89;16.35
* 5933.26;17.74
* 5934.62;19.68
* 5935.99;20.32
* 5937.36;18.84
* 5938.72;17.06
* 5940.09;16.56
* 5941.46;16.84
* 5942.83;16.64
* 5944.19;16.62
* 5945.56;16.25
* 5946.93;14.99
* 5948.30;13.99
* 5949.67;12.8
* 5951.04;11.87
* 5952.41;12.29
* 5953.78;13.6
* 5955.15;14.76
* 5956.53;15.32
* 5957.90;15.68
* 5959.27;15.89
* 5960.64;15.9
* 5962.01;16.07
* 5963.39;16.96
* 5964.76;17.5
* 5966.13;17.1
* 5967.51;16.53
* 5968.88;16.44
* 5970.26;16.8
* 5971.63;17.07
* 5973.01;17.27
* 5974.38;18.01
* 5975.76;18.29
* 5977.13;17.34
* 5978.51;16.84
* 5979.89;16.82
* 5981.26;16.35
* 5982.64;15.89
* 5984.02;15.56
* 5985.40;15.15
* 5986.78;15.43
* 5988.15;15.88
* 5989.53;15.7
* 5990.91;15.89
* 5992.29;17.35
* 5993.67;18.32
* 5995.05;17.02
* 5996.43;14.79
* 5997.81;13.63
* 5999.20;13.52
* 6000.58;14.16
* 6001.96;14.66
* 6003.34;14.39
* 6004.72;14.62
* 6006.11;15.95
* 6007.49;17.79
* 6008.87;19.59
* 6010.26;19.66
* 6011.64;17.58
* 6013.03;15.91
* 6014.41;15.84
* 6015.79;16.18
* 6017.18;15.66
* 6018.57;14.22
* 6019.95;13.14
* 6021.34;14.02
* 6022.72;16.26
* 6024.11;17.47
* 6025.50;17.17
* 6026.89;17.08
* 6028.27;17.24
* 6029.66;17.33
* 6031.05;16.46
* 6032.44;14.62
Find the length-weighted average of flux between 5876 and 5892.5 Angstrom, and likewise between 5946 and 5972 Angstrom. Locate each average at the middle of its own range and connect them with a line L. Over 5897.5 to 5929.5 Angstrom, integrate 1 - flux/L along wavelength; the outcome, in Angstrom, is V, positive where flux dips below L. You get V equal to 2.7 Angstrom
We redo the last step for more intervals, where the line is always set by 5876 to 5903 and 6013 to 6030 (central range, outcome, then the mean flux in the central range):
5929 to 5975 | 1.4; 16.3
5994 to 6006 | 1.1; 14.8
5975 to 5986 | -0.1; 16.5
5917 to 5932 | 0.0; 17.1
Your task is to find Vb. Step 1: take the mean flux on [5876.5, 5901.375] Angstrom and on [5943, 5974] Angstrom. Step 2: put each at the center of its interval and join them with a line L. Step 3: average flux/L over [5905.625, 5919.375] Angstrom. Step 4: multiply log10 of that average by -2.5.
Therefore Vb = 0.12 mag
